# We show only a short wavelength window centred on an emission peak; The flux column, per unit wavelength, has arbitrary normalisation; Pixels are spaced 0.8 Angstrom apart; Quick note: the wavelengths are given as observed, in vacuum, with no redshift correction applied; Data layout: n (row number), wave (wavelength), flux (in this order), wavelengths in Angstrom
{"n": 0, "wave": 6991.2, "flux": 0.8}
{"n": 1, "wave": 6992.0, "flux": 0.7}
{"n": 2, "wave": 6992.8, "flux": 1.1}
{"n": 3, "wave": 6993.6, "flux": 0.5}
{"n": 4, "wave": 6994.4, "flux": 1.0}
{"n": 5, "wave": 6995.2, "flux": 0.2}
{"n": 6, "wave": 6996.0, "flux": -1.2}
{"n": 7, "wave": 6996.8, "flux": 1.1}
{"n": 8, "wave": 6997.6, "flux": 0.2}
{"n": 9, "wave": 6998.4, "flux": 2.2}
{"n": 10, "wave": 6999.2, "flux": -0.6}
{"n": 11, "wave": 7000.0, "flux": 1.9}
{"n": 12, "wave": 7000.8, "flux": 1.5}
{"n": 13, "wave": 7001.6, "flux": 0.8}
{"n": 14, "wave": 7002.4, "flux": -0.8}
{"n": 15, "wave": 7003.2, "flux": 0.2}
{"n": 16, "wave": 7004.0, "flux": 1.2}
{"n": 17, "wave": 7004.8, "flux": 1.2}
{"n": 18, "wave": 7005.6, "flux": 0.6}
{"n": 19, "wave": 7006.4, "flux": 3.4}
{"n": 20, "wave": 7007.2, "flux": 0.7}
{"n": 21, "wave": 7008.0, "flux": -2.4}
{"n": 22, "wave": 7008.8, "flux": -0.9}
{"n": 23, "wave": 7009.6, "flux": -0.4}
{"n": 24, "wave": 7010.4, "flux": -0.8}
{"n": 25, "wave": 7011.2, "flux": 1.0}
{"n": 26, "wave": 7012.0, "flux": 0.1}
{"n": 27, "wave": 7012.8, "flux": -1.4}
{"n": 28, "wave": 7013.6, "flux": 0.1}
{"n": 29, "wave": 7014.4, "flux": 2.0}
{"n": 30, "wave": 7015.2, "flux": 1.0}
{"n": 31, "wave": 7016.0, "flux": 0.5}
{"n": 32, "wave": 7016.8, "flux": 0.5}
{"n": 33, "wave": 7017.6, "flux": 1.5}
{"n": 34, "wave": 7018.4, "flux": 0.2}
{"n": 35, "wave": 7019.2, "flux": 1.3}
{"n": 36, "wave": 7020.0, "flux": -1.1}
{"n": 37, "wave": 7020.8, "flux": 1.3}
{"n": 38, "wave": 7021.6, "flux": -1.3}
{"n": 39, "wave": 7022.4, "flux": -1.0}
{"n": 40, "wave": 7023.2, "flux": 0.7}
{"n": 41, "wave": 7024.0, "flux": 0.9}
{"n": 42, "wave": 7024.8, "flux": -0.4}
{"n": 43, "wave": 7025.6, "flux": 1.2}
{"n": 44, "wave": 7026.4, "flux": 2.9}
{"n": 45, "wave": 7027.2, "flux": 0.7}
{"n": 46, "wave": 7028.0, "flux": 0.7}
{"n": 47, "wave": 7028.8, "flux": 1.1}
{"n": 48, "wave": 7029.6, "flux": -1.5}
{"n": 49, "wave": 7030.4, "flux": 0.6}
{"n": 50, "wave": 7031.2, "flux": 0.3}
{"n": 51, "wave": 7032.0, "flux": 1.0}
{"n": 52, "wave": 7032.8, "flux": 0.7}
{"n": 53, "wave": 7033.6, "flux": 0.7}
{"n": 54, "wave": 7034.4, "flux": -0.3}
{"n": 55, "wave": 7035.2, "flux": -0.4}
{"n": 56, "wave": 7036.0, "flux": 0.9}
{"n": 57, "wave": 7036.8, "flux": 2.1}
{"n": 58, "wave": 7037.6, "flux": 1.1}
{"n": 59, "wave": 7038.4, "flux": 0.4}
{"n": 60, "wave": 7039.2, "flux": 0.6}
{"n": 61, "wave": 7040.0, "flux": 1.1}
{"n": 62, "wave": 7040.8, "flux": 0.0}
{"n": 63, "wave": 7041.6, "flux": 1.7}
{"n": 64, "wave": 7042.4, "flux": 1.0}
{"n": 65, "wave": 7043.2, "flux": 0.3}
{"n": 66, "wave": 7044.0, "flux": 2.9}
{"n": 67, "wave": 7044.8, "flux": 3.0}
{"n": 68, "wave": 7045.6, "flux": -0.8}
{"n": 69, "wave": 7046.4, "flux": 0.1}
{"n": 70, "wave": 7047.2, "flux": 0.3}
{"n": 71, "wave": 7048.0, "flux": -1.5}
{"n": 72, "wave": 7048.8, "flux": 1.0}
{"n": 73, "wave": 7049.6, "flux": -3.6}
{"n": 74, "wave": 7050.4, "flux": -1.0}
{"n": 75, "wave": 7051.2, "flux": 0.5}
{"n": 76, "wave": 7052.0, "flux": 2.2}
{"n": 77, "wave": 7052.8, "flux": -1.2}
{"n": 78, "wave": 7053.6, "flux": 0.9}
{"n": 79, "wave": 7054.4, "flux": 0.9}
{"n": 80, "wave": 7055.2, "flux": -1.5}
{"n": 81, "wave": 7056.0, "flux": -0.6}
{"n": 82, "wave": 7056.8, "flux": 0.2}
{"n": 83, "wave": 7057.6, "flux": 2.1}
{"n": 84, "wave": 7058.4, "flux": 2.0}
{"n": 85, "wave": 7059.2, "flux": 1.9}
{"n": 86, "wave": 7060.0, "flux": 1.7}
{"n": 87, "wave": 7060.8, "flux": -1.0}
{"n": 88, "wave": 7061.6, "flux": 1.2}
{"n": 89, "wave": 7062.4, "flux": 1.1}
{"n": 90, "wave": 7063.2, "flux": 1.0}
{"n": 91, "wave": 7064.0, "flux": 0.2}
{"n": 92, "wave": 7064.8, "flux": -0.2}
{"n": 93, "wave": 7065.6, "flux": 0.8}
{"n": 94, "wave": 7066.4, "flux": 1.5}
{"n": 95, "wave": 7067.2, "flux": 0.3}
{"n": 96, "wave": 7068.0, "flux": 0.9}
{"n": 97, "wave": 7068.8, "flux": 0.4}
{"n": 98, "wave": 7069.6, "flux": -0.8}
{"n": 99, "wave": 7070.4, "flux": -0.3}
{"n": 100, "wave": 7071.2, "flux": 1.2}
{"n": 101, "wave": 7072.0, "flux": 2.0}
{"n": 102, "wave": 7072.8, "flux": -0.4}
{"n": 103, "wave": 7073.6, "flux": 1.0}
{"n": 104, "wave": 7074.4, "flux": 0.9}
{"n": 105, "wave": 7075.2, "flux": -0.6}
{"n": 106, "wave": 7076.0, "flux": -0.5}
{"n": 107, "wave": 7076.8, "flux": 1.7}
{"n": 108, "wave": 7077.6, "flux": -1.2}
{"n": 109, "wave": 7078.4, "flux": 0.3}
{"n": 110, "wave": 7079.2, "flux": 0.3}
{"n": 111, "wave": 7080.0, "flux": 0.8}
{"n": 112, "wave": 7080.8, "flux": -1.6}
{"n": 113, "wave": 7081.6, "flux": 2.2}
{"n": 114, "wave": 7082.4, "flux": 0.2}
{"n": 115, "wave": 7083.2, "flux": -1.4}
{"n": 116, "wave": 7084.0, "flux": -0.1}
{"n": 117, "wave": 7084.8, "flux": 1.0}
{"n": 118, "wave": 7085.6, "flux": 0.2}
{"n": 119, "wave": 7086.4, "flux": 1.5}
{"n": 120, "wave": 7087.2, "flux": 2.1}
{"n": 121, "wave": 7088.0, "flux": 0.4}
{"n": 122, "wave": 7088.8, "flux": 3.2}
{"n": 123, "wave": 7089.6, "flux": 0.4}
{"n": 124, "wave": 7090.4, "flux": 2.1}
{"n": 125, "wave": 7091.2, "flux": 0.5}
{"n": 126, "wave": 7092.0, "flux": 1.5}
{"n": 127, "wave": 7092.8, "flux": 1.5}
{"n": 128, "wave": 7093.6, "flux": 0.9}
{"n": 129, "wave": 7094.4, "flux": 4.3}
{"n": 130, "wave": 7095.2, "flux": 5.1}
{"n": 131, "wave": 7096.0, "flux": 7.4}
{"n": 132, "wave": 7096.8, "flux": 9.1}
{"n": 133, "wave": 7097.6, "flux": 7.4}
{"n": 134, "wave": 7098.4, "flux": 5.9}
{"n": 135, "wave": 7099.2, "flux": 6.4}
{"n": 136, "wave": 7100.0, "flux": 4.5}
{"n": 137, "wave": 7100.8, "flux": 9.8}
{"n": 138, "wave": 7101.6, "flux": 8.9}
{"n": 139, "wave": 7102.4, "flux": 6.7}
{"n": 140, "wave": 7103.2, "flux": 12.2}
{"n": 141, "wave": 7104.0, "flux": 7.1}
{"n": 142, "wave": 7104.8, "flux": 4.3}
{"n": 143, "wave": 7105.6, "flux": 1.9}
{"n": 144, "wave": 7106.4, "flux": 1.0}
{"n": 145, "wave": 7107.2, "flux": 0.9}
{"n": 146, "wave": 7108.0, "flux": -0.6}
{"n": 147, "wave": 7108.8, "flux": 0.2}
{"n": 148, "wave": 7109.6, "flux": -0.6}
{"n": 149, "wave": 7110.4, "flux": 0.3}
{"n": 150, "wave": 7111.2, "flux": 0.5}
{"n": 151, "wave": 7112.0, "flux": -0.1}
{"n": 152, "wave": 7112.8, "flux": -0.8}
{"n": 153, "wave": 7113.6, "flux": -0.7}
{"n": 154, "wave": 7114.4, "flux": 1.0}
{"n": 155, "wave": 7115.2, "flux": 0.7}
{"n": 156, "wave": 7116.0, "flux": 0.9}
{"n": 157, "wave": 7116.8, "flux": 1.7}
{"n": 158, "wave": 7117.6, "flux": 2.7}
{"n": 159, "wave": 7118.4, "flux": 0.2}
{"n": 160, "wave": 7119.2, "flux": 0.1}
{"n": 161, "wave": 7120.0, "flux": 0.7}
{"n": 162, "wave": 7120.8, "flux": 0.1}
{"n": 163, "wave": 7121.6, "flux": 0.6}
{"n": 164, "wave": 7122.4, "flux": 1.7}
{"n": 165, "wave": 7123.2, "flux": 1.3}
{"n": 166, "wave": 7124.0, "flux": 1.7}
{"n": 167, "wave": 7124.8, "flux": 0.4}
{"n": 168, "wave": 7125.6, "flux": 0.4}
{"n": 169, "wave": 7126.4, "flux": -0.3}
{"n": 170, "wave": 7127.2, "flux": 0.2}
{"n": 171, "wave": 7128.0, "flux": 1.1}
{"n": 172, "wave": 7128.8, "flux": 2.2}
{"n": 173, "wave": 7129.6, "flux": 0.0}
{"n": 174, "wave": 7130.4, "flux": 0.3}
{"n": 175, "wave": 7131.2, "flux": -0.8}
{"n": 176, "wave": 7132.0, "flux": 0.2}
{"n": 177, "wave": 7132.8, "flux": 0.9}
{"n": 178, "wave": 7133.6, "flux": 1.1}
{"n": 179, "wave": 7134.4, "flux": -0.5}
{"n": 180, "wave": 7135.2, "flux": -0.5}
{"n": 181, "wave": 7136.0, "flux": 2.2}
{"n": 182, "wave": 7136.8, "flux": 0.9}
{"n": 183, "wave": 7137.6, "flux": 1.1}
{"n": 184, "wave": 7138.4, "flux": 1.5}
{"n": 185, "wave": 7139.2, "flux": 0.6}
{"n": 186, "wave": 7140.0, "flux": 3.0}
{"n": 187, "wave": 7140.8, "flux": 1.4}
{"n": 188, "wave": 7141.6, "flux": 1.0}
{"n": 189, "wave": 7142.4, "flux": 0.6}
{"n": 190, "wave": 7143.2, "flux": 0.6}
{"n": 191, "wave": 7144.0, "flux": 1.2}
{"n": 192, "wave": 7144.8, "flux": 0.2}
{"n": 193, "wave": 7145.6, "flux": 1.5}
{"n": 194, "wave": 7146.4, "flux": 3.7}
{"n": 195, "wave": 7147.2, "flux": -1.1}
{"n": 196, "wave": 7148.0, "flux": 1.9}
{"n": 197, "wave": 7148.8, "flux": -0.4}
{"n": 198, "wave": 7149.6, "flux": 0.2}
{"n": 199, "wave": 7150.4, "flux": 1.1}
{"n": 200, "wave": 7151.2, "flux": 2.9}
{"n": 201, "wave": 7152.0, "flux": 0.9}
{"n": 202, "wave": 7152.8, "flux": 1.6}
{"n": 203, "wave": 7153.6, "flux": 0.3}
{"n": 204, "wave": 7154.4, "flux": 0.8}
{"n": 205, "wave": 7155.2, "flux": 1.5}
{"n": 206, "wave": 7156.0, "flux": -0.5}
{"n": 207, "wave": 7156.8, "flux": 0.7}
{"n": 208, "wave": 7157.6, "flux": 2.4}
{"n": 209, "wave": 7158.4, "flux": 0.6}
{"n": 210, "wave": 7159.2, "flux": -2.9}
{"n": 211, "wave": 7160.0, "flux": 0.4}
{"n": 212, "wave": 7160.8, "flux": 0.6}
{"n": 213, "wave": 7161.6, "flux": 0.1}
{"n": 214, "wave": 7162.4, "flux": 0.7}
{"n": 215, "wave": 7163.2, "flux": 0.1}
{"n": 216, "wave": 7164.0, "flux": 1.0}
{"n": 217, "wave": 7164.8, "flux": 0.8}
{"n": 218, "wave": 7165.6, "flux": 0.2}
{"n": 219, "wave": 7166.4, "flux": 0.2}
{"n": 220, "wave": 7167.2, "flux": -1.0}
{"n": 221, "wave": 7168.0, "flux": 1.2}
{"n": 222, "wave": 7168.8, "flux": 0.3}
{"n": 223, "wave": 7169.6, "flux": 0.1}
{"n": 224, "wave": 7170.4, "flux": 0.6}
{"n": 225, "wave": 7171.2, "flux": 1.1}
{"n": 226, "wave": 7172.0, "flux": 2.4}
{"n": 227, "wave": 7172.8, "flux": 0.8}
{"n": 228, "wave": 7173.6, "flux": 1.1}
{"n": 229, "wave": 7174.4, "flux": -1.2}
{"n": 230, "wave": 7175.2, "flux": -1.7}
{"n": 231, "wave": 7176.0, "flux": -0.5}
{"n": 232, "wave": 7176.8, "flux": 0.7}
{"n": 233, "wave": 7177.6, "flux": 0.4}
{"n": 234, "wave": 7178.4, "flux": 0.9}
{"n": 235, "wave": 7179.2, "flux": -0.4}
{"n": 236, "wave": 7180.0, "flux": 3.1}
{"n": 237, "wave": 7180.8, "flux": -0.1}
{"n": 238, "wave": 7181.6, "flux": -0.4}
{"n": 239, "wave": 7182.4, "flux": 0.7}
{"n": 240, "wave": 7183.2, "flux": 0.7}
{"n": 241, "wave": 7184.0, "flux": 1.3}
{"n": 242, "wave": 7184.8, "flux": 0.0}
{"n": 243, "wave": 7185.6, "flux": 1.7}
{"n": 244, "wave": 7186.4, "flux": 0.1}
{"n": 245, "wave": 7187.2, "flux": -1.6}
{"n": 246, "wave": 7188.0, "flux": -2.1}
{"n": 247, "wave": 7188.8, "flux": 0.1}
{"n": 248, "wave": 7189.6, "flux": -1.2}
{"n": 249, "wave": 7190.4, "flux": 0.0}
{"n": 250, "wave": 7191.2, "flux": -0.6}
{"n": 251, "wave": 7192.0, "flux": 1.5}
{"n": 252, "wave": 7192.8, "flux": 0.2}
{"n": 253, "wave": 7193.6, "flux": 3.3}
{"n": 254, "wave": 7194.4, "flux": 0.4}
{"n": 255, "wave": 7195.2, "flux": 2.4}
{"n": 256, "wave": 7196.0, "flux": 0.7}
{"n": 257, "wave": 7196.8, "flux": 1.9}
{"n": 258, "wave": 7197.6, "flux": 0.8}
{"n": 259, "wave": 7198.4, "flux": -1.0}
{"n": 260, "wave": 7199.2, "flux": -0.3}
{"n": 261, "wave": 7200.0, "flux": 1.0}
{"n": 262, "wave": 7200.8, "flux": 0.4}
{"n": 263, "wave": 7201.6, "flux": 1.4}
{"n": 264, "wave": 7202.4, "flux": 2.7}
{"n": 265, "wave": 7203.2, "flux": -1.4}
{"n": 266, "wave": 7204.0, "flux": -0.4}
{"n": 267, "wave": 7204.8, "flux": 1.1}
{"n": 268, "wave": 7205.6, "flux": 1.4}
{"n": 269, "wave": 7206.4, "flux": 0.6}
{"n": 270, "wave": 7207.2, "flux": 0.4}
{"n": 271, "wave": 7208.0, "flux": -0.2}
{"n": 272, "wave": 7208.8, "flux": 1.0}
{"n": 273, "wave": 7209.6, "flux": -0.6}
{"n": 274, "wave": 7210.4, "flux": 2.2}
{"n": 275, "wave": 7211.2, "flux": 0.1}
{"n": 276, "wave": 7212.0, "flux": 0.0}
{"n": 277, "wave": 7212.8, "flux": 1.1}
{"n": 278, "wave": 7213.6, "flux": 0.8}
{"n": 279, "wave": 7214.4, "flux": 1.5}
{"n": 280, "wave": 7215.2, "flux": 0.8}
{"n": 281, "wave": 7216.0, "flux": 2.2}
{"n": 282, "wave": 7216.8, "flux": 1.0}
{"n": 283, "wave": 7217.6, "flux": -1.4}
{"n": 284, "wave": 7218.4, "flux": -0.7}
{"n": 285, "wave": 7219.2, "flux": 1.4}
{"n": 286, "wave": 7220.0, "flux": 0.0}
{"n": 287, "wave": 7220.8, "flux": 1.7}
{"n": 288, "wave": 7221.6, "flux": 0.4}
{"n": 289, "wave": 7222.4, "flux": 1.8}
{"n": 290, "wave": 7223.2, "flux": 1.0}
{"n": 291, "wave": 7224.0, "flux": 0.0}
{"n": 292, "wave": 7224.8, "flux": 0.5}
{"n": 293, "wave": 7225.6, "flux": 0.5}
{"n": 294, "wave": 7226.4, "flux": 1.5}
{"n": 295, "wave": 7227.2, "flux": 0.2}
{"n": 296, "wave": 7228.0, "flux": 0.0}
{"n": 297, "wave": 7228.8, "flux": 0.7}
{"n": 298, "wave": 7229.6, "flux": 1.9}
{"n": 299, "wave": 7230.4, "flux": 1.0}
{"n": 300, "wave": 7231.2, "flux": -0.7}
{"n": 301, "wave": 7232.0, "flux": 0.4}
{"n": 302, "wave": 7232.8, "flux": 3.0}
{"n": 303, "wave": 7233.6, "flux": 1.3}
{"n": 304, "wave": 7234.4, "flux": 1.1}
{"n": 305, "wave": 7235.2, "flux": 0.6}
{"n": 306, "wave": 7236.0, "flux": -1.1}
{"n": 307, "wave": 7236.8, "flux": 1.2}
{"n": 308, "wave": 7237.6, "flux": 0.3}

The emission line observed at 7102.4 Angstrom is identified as [O II] 3727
